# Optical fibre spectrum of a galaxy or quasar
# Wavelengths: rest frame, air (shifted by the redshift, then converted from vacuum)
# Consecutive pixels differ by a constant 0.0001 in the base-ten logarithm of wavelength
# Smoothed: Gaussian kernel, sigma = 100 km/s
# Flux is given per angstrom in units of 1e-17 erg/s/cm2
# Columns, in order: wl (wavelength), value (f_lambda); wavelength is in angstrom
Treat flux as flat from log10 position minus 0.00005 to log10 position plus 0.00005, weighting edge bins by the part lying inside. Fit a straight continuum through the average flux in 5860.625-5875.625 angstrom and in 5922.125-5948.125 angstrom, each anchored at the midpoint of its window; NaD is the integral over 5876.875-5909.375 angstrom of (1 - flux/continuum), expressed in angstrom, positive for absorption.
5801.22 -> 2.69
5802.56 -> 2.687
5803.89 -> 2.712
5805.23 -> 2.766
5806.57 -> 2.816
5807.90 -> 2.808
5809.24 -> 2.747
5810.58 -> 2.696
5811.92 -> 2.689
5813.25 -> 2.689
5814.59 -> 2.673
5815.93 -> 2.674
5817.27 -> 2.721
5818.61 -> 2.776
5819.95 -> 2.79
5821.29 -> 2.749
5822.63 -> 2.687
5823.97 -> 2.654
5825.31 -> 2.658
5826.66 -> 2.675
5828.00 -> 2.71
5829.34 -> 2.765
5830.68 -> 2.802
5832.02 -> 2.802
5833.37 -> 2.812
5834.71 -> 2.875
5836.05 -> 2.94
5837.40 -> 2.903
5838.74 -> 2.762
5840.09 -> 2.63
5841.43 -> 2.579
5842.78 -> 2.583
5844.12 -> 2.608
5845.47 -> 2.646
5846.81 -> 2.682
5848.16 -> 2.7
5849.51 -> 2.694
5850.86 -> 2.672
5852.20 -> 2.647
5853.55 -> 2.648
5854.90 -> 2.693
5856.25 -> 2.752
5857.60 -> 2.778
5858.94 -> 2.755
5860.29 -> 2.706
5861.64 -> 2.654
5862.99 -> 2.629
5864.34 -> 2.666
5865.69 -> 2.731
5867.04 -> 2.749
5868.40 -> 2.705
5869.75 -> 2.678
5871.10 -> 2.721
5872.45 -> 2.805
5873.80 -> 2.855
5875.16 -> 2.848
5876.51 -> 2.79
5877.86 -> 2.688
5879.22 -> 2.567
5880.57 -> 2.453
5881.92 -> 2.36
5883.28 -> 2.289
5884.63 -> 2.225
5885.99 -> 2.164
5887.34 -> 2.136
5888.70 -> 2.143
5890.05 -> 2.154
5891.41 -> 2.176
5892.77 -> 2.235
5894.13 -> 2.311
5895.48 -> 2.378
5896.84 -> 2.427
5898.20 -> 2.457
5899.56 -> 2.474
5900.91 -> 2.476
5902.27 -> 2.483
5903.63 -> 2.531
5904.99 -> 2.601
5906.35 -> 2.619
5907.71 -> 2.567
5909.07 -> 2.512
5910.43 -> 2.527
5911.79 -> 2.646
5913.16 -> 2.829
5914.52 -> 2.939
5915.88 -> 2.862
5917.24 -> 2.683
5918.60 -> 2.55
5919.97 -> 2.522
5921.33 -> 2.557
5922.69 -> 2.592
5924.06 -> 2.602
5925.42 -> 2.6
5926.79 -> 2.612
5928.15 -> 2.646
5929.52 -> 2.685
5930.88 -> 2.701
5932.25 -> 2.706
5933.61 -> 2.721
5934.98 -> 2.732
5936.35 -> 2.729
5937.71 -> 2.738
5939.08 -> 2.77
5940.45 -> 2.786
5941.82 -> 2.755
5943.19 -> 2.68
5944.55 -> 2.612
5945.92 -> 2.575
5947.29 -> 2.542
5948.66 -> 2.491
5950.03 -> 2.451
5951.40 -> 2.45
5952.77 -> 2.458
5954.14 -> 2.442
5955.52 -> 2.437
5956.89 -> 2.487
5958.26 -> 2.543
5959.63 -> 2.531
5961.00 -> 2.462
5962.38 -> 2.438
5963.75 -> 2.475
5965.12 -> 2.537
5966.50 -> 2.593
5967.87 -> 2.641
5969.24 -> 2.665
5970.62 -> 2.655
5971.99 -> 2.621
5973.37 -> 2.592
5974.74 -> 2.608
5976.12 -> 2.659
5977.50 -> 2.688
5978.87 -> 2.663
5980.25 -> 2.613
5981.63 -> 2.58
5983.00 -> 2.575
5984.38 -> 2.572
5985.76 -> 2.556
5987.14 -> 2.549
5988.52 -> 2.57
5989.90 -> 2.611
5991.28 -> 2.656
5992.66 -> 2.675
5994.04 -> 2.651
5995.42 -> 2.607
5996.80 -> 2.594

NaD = 3.7 angstrom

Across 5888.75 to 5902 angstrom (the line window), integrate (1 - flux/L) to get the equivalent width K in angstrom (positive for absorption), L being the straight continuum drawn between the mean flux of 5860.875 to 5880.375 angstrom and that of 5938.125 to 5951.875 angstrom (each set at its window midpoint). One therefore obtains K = 1.7 angstrom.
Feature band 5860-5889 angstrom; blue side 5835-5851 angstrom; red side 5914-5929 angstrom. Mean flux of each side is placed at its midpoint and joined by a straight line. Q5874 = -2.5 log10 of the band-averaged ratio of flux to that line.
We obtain 0.045 mag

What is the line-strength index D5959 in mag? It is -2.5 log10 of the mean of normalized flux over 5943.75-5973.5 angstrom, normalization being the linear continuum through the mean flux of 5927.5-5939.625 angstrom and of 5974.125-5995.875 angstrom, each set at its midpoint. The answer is 0.06 mag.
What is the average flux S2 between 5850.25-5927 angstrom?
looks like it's 2.57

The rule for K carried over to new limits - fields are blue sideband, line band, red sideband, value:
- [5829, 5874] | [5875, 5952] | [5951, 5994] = 2.8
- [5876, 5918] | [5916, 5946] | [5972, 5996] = -1.6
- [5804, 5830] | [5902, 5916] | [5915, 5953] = 0.1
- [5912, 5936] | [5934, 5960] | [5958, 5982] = 0.4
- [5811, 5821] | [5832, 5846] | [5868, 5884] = -0.2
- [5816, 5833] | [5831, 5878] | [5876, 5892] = -3.6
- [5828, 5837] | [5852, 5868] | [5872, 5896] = -0.6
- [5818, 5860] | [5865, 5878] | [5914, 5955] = -0.3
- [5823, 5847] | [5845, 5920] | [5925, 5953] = 3.2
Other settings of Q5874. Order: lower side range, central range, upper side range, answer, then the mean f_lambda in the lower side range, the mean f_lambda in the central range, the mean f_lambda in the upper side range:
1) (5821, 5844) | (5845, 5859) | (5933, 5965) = 0.006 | 2.74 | 2.7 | 2.58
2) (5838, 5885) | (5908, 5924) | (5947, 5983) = -0.020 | 2.66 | 2.65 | 2.55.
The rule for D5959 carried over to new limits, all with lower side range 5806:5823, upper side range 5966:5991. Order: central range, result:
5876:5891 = 0.142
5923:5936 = -0.007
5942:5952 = 0.034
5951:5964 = 0.066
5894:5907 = 0.078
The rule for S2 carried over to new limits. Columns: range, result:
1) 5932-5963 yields 2.59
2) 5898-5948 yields 2.64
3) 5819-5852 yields 2.72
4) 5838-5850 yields 2.65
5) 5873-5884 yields 2.61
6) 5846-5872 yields 2.7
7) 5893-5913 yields 2.5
